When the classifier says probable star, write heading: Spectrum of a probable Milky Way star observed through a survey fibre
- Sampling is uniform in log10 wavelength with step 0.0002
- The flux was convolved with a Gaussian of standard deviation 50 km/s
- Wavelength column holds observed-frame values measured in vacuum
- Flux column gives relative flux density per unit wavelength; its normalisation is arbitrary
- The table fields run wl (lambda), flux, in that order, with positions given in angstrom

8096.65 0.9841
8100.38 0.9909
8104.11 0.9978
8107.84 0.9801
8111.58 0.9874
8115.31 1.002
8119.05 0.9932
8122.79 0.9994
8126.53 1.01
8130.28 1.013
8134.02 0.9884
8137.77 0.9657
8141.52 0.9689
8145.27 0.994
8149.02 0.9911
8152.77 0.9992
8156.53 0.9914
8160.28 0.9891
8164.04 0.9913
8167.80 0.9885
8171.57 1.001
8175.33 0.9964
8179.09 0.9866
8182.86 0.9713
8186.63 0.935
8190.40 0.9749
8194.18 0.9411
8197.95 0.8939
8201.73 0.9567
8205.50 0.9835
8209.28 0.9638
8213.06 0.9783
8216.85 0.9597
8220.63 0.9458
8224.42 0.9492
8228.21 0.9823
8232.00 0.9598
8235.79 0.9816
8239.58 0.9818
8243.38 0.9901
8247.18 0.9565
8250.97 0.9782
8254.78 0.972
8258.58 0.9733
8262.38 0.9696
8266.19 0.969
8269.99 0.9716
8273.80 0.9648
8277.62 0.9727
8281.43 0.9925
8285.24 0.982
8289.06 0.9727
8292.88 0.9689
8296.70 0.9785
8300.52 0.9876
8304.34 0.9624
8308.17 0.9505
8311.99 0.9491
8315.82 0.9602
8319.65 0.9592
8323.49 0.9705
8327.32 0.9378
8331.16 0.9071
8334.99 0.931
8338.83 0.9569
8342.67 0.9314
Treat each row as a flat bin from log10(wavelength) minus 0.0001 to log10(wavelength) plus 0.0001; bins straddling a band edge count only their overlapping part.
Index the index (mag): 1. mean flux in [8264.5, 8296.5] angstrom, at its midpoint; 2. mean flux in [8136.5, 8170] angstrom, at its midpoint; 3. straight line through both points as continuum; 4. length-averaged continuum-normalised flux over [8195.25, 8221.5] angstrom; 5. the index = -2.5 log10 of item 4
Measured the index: 0.03 mag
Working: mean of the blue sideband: 0.987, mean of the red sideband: 0.975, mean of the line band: 0.955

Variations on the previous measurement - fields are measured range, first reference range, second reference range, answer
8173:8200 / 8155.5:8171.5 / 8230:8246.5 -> 0.03 mag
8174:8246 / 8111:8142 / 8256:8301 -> 0.02 mag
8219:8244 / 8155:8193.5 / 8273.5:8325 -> 0.01 mag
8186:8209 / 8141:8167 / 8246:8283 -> 0.04 mag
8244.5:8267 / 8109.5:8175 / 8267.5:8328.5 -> 0.00 mag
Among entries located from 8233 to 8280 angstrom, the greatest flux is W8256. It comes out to 0.9901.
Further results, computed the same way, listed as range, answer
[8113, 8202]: 1.013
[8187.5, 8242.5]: 0.9835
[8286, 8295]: 0.9727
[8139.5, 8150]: 0.994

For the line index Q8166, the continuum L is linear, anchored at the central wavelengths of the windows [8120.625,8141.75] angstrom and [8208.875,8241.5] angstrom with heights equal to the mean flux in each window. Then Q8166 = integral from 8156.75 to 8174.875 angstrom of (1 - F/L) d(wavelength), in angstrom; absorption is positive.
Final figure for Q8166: -0.2 angstrom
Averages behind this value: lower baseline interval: 0.992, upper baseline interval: 0.967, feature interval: 0.993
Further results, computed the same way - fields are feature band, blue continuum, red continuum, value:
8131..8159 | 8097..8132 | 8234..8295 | 0.15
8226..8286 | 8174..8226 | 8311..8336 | -1.36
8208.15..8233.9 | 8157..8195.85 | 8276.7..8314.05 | 0.35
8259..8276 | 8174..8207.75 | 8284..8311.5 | -0.03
